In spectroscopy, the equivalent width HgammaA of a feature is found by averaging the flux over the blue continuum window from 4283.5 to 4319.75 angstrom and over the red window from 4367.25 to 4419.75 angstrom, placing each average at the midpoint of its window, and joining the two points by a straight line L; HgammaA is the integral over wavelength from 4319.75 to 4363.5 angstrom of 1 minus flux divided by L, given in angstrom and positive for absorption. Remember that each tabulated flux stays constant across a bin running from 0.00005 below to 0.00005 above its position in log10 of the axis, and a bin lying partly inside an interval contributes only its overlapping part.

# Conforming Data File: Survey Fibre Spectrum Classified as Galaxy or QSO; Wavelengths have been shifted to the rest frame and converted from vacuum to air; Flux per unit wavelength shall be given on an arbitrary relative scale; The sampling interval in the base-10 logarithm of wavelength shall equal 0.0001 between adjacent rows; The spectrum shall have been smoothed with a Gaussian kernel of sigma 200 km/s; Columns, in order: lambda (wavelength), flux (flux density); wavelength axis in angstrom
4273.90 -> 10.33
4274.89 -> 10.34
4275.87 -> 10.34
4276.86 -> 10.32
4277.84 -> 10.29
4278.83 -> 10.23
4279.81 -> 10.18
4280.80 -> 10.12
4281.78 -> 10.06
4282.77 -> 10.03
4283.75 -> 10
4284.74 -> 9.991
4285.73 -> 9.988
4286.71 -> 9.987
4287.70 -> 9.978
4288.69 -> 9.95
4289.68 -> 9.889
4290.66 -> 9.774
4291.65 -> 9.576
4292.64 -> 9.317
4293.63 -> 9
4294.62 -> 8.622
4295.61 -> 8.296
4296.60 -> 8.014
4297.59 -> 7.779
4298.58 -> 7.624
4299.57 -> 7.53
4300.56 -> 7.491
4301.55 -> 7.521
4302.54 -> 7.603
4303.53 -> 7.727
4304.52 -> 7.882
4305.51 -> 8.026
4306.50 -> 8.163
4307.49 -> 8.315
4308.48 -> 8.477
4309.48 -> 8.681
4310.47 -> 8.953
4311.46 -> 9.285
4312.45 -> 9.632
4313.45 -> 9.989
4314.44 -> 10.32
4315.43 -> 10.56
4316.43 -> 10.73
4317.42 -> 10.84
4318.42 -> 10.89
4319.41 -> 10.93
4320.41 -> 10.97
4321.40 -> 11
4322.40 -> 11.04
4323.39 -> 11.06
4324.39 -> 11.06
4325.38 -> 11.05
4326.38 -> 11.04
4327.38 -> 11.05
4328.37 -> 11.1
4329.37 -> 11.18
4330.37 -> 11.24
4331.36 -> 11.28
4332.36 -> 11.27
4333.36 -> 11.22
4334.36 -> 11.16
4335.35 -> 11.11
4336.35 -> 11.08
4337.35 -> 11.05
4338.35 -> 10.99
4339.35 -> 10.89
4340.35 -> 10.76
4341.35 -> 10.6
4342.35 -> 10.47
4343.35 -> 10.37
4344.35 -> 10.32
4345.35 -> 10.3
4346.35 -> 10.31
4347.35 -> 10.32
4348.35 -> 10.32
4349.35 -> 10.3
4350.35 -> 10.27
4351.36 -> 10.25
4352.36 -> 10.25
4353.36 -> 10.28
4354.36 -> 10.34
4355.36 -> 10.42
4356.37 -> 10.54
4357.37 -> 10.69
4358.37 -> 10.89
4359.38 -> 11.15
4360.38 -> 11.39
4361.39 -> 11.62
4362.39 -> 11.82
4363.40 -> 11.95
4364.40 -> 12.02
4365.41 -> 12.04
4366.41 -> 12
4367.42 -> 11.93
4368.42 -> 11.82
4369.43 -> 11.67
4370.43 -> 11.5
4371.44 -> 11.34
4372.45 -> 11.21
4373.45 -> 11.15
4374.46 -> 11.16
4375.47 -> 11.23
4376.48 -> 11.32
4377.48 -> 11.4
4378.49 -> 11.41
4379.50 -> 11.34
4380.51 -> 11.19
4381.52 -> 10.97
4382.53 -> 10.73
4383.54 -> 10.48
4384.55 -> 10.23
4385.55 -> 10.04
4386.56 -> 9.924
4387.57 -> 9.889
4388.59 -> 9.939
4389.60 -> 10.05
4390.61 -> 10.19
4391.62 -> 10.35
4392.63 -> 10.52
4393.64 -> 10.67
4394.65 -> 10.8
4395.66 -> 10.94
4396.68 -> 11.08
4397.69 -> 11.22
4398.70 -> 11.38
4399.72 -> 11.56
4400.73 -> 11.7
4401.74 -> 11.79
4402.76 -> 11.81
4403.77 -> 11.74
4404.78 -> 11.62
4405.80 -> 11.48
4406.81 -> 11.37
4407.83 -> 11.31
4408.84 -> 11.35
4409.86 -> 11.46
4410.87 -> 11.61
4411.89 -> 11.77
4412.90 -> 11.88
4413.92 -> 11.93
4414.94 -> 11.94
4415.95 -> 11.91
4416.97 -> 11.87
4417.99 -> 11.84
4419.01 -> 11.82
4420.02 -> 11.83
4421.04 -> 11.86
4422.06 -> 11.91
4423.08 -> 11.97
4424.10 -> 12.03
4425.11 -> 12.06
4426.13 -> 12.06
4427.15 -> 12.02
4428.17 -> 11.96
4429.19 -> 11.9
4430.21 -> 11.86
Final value -3.7 angstrom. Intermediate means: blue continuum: 9.1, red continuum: 11.2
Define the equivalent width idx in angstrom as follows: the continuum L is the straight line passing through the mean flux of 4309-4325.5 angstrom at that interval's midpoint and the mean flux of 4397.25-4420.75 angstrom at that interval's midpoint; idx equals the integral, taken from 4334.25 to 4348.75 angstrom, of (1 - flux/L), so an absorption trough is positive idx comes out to 0.1 angstrom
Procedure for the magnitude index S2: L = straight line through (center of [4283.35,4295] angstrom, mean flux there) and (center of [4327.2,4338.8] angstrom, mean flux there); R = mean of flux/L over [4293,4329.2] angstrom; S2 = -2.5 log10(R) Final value 0.11 mag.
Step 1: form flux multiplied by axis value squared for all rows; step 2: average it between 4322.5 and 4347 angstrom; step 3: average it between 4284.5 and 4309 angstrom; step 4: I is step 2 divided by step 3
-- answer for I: 1.29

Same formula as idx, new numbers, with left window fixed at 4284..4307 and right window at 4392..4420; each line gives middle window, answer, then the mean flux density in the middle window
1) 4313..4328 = -2.4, 10.8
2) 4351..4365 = -1.0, 11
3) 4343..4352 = -0.3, 10.3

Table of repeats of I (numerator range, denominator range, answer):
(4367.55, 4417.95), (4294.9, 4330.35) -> 1.22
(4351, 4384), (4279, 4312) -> 1.30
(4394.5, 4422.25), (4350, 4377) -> 1.06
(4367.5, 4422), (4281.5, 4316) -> 1.31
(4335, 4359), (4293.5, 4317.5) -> 1.24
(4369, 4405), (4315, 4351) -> 1.04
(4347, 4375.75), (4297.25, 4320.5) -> 1.27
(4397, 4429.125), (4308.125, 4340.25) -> 1.15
